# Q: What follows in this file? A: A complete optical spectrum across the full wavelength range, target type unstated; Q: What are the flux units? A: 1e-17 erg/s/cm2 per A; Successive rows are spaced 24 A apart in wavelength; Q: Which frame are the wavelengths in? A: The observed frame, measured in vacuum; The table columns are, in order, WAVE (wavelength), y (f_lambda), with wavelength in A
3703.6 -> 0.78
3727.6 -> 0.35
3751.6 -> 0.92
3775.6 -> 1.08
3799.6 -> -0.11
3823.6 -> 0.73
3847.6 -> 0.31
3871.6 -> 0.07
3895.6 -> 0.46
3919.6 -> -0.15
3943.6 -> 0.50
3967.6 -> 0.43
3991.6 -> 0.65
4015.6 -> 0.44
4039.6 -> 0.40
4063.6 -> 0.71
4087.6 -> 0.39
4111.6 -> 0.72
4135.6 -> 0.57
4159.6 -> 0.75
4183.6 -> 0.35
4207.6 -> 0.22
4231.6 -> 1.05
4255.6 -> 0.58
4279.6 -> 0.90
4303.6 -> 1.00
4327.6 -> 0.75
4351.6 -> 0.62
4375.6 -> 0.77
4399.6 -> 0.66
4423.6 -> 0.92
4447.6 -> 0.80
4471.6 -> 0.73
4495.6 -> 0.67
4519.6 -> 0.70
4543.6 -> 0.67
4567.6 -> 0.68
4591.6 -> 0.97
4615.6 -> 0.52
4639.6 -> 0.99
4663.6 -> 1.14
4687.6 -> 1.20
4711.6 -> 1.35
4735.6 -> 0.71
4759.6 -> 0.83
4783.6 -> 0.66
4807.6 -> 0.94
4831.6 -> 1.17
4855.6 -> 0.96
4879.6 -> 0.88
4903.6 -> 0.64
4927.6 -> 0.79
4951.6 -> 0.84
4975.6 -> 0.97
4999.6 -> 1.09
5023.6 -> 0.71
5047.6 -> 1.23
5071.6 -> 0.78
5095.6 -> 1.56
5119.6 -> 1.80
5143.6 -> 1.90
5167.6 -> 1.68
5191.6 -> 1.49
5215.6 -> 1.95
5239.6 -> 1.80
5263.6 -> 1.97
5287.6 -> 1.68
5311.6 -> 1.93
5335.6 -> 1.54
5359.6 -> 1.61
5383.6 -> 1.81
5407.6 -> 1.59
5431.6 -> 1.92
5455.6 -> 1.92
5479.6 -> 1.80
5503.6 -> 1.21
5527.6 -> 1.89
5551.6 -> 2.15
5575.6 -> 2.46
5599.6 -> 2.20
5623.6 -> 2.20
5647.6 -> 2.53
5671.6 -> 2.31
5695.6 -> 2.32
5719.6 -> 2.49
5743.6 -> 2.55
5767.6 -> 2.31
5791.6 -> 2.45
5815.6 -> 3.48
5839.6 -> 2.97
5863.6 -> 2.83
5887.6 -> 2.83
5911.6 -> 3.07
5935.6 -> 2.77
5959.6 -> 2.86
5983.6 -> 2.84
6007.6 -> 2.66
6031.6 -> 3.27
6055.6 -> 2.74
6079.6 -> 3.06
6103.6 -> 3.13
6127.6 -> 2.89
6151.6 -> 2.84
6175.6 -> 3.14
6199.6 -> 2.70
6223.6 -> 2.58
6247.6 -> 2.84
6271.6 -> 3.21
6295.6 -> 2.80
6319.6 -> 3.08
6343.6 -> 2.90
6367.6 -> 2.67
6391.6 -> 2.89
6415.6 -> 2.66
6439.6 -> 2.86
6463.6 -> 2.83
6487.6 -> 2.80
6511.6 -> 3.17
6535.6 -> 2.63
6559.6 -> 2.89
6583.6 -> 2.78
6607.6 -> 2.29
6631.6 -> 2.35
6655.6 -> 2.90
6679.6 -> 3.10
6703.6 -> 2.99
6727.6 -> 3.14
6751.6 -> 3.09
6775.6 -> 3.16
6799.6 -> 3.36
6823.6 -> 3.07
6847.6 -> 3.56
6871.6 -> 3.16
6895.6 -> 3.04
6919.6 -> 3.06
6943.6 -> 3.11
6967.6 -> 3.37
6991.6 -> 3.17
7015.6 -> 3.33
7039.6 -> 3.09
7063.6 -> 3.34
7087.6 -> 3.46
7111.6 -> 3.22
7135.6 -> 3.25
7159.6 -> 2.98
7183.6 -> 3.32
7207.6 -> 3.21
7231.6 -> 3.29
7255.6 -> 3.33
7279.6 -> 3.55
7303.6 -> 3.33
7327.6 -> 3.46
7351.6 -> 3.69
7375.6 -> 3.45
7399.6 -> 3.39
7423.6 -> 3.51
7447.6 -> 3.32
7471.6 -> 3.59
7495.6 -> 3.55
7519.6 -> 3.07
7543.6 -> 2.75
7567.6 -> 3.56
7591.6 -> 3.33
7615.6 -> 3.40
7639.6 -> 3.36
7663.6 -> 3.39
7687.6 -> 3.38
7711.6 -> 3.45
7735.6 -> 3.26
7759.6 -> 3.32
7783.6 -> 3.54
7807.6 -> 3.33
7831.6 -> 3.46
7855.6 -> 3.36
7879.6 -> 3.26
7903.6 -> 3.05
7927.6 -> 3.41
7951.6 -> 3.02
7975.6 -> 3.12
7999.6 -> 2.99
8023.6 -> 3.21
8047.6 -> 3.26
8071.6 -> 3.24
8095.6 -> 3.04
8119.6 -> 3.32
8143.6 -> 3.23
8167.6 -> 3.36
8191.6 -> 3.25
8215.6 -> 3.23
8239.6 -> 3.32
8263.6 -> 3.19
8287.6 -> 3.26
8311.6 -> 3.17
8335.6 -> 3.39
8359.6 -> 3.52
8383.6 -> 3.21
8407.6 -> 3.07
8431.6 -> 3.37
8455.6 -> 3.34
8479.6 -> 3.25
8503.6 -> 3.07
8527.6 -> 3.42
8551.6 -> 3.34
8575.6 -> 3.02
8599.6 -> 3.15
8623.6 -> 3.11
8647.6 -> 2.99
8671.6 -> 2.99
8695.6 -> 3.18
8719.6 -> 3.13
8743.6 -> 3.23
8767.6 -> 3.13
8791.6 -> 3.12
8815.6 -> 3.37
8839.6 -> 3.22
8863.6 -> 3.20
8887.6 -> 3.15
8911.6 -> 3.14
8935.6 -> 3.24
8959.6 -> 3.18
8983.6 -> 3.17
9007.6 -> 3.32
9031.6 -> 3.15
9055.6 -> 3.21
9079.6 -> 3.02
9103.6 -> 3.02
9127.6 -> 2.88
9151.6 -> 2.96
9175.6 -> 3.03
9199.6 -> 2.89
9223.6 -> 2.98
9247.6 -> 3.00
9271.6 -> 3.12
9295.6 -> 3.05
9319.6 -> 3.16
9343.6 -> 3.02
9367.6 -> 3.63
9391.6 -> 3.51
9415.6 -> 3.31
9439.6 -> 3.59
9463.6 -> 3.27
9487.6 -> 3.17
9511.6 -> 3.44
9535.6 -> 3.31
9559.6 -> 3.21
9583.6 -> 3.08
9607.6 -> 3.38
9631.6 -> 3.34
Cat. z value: 0.28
